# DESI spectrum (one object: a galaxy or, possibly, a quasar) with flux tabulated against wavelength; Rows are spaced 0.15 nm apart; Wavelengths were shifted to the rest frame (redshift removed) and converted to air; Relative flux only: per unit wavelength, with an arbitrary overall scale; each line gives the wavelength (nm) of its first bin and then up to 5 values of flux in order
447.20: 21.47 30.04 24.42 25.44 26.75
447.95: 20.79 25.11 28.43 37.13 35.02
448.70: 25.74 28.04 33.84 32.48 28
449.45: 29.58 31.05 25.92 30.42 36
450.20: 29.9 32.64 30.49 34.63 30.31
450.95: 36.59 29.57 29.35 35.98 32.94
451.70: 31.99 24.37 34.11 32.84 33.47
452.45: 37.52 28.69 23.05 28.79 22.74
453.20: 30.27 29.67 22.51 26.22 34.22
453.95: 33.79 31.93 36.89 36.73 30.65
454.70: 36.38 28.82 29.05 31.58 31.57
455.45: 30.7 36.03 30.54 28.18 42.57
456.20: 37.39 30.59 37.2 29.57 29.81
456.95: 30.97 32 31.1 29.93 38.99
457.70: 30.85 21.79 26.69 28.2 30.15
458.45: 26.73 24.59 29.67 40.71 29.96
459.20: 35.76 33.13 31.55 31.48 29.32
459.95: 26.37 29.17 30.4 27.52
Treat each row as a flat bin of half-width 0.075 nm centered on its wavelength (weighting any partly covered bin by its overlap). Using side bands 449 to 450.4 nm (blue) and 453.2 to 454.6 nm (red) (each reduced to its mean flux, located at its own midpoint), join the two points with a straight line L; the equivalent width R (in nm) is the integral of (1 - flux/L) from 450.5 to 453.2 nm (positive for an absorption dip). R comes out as 0.01 nm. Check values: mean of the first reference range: 30.8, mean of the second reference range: 31.4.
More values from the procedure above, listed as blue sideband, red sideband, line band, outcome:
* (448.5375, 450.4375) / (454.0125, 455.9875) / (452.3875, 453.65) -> 0.157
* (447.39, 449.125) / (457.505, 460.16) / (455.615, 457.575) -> -0.205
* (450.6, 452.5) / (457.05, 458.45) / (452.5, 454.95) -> 0.106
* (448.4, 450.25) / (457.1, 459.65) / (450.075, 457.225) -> -0.212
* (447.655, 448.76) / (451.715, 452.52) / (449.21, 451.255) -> -0.046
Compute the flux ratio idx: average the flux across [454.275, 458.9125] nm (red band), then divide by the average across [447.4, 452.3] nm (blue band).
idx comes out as 1.04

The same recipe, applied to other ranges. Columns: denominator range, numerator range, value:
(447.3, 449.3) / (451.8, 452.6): 1.13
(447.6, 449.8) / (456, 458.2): 1.10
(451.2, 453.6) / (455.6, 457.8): 1.10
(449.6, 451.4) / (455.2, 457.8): 1.03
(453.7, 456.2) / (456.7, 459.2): 0.91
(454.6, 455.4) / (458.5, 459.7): 1.02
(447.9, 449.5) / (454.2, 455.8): 1.10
